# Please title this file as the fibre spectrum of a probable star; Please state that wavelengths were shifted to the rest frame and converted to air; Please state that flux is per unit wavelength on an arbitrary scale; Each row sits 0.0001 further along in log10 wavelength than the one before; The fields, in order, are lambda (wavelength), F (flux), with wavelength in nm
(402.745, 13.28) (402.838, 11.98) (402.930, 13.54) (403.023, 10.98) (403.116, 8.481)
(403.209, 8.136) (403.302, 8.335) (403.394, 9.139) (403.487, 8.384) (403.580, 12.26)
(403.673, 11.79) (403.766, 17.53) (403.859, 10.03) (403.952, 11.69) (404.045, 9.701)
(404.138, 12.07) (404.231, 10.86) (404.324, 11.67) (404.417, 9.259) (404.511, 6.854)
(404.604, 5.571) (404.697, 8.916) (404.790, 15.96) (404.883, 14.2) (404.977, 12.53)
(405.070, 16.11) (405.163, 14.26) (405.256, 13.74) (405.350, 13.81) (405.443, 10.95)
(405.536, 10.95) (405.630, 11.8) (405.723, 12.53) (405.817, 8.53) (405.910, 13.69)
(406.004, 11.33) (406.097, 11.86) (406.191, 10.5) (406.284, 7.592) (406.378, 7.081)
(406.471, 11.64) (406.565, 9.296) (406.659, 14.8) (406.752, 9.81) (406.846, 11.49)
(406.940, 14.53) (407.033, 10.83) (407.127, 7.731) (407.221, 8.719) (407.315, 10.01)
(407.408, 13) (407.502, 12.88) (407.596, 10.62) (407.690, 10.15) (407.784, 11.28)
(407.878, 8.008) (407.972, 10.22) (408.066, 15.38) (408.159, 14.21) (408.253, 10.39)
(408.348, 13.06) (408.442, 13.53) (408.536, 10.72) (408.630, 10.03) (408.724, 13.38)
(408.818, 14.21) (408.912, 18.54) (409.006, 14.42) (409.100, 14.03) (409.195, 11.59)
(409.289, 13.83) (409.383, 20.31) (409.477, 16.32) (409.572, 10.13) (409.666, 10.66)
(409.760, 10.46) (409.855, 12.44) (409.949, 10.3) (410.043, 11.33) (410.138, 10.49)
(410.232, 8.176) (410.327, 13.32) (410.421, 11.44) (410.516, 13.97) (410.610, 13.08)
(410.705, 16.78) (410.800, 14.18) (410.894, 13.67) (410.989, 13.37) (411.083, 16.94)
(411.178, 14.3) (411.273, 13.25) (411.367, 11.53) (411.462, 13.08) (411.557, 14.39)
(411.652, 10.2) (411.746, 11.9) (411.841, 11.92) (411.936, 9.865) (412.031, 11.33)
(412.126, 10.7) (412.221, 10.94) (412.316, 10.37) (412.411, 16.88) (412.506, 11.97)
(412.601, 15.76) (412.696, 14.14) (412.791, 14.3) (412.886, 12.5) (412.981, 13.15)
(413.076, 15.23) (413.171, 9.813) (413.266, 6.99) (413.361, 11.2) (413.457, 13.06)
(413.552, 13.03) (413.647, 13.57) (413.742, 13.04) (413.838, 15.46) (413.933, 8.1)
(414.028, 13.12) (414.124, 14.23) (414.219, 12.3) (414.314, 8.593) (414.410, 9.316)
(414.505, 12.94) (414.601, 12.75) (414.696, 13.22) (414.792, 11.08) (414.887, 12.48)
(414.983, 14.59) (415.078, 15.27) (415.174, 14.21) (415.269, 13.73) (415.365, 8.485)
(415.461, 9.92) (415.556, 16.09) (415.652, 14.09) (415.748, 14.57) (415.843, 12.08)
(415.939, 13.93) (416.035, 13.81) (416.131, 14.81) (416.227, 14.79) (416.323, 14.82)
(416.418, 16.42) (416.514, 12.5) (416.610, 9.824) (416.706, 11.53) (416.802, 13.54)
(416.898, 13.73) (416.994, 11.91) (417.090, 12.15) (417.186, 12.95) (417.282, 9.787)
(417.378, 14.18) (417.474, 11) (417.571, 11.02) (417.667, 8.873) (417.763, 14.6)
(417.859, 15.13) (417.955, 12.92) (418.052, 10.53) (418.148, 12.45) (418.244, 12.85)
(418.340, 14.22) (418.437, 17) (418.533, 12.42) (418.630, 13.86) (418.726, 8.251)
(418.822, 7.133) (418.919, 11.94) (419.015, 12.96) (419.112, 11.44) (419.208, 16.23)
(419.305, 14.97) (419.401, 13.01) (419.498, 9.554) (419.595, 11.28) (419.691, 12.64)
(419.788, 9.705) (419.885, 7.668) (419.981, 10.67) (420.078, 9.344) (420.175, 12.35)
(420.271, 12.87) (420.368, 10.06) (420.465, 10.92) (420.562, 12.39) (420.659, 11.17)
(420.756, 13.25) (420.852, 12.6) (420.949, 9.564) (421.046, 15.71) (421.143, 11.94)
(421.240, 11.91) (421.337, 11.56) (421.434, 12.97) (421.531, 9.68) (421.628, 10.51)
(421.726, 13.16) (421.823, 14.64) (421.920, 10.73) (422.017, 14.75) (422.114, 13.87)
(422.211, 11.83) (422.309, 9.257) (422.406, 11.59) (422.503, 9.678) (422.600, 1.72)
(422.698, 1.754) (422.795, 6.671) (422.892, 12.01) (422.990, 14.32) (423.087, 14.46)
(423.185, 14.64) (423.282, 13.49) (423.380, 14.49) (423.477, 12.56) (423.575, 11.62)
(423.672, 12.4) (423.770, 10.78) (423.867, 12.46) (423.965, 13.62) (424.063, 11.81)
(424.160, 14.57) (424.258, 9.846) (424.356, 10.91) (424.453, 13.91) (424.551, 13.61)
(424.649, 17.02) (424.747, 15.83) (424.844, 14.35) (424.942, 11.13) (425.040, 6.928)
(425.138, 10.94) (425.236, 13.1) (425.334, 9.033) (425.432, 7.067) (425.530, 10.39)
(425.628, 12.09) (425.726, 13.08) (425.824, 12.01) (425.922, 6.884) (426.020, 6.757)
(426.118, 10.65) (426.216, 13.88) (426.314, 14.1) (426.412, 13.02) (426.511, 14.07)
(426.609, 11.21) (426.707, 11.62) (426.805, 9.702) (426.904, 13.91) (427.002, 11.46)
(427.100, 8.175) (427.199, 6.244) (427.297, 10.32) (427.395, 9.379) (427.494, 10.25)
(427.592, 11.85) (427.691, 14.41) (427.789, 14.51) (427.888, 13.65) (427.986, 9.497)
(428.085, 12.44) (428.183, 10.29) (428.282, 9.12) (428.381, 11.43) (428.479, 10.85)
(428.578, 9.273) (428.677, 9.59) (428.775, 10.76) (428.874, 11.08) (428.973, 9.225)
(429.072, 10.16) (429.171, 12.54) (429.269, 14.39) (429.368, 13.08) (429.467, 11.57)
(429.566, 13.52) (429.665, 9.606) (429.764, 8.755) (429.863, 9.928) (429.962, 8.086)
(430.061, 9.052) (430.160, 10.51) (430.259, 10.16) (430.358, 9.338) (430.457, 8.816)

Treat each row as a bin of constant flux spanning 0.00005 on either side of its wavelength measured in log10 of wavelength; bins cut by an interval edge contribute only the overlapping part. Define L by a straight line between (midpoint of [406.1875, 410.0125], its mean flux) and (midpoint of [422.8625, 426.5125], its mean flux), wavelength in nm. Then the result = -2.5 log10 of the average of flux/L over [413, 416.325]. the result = -0.06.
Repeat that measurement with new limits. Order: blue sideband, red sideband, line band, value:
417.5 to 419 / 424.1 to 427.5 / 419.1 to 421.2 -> 0.02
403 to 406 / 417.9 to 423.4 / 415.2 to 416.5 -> -0.18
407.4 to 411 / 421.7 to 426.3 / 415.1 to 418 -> -0.07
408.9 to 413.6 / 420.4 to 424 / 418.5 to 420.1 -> 0.05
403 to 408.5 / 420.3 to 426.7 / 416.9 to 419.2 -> -0.07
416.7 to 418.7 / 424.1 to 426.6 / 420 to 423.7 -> 0.06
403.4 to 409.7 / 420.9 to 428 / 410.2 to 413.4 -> -0.08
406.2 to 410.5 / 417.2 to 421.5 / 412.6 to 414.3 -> -0.06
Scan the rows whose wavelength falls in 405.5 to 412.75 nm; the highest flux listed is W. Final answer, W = 20.31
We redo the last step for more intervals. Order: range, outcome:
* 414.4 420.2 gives 17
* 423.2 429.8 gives 17.02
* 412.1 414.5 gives 16.88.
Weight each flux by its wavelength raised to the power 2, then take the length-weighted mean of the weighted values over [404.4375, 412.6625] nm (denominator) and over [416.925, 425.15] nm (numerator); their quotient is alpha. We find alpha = 1.0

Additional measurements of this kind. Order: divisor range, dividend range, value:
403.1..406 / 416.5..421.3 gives 1.14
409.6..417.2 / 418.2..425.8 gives 0.97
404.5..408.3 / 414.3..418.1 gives 1.18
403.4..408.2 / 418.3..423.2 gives 1.09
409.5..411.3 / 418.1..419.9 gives 1.01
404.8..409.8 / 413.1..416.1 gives 1.06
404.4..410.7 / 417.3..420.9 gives 1.06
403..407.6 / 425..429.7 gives 1.11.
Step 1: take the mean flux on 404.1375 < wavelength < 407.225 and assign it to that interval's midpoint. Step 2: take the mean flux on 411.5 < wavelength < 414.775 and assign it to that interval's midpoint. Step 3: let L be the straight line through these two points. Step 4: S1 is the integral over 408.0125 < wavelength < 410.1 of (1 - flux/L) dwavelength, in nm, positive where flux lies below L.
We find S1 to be -0.26 nm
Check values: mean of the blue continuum 11.2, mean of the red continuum 12.2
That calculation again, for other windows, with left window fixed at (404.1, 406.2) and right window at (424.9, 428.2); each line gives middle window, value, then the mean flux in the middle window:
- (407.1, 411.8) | -0.41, 12.5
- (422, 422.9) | 0.17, 9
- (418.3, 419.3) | -0.12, 12.6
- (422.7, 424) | -0.13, 12.2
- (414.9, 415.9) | -0.17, 13.3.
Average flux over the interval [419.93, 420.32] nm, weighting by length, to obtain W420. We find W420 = 11.3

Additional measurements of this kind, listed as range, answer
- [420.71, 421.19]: 12.6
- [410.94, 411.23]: 14.8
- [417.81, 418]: 14.1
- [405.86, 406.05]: 12.4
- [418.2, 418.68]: 14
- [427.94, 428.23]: 10.8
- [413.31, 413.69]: 12.6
